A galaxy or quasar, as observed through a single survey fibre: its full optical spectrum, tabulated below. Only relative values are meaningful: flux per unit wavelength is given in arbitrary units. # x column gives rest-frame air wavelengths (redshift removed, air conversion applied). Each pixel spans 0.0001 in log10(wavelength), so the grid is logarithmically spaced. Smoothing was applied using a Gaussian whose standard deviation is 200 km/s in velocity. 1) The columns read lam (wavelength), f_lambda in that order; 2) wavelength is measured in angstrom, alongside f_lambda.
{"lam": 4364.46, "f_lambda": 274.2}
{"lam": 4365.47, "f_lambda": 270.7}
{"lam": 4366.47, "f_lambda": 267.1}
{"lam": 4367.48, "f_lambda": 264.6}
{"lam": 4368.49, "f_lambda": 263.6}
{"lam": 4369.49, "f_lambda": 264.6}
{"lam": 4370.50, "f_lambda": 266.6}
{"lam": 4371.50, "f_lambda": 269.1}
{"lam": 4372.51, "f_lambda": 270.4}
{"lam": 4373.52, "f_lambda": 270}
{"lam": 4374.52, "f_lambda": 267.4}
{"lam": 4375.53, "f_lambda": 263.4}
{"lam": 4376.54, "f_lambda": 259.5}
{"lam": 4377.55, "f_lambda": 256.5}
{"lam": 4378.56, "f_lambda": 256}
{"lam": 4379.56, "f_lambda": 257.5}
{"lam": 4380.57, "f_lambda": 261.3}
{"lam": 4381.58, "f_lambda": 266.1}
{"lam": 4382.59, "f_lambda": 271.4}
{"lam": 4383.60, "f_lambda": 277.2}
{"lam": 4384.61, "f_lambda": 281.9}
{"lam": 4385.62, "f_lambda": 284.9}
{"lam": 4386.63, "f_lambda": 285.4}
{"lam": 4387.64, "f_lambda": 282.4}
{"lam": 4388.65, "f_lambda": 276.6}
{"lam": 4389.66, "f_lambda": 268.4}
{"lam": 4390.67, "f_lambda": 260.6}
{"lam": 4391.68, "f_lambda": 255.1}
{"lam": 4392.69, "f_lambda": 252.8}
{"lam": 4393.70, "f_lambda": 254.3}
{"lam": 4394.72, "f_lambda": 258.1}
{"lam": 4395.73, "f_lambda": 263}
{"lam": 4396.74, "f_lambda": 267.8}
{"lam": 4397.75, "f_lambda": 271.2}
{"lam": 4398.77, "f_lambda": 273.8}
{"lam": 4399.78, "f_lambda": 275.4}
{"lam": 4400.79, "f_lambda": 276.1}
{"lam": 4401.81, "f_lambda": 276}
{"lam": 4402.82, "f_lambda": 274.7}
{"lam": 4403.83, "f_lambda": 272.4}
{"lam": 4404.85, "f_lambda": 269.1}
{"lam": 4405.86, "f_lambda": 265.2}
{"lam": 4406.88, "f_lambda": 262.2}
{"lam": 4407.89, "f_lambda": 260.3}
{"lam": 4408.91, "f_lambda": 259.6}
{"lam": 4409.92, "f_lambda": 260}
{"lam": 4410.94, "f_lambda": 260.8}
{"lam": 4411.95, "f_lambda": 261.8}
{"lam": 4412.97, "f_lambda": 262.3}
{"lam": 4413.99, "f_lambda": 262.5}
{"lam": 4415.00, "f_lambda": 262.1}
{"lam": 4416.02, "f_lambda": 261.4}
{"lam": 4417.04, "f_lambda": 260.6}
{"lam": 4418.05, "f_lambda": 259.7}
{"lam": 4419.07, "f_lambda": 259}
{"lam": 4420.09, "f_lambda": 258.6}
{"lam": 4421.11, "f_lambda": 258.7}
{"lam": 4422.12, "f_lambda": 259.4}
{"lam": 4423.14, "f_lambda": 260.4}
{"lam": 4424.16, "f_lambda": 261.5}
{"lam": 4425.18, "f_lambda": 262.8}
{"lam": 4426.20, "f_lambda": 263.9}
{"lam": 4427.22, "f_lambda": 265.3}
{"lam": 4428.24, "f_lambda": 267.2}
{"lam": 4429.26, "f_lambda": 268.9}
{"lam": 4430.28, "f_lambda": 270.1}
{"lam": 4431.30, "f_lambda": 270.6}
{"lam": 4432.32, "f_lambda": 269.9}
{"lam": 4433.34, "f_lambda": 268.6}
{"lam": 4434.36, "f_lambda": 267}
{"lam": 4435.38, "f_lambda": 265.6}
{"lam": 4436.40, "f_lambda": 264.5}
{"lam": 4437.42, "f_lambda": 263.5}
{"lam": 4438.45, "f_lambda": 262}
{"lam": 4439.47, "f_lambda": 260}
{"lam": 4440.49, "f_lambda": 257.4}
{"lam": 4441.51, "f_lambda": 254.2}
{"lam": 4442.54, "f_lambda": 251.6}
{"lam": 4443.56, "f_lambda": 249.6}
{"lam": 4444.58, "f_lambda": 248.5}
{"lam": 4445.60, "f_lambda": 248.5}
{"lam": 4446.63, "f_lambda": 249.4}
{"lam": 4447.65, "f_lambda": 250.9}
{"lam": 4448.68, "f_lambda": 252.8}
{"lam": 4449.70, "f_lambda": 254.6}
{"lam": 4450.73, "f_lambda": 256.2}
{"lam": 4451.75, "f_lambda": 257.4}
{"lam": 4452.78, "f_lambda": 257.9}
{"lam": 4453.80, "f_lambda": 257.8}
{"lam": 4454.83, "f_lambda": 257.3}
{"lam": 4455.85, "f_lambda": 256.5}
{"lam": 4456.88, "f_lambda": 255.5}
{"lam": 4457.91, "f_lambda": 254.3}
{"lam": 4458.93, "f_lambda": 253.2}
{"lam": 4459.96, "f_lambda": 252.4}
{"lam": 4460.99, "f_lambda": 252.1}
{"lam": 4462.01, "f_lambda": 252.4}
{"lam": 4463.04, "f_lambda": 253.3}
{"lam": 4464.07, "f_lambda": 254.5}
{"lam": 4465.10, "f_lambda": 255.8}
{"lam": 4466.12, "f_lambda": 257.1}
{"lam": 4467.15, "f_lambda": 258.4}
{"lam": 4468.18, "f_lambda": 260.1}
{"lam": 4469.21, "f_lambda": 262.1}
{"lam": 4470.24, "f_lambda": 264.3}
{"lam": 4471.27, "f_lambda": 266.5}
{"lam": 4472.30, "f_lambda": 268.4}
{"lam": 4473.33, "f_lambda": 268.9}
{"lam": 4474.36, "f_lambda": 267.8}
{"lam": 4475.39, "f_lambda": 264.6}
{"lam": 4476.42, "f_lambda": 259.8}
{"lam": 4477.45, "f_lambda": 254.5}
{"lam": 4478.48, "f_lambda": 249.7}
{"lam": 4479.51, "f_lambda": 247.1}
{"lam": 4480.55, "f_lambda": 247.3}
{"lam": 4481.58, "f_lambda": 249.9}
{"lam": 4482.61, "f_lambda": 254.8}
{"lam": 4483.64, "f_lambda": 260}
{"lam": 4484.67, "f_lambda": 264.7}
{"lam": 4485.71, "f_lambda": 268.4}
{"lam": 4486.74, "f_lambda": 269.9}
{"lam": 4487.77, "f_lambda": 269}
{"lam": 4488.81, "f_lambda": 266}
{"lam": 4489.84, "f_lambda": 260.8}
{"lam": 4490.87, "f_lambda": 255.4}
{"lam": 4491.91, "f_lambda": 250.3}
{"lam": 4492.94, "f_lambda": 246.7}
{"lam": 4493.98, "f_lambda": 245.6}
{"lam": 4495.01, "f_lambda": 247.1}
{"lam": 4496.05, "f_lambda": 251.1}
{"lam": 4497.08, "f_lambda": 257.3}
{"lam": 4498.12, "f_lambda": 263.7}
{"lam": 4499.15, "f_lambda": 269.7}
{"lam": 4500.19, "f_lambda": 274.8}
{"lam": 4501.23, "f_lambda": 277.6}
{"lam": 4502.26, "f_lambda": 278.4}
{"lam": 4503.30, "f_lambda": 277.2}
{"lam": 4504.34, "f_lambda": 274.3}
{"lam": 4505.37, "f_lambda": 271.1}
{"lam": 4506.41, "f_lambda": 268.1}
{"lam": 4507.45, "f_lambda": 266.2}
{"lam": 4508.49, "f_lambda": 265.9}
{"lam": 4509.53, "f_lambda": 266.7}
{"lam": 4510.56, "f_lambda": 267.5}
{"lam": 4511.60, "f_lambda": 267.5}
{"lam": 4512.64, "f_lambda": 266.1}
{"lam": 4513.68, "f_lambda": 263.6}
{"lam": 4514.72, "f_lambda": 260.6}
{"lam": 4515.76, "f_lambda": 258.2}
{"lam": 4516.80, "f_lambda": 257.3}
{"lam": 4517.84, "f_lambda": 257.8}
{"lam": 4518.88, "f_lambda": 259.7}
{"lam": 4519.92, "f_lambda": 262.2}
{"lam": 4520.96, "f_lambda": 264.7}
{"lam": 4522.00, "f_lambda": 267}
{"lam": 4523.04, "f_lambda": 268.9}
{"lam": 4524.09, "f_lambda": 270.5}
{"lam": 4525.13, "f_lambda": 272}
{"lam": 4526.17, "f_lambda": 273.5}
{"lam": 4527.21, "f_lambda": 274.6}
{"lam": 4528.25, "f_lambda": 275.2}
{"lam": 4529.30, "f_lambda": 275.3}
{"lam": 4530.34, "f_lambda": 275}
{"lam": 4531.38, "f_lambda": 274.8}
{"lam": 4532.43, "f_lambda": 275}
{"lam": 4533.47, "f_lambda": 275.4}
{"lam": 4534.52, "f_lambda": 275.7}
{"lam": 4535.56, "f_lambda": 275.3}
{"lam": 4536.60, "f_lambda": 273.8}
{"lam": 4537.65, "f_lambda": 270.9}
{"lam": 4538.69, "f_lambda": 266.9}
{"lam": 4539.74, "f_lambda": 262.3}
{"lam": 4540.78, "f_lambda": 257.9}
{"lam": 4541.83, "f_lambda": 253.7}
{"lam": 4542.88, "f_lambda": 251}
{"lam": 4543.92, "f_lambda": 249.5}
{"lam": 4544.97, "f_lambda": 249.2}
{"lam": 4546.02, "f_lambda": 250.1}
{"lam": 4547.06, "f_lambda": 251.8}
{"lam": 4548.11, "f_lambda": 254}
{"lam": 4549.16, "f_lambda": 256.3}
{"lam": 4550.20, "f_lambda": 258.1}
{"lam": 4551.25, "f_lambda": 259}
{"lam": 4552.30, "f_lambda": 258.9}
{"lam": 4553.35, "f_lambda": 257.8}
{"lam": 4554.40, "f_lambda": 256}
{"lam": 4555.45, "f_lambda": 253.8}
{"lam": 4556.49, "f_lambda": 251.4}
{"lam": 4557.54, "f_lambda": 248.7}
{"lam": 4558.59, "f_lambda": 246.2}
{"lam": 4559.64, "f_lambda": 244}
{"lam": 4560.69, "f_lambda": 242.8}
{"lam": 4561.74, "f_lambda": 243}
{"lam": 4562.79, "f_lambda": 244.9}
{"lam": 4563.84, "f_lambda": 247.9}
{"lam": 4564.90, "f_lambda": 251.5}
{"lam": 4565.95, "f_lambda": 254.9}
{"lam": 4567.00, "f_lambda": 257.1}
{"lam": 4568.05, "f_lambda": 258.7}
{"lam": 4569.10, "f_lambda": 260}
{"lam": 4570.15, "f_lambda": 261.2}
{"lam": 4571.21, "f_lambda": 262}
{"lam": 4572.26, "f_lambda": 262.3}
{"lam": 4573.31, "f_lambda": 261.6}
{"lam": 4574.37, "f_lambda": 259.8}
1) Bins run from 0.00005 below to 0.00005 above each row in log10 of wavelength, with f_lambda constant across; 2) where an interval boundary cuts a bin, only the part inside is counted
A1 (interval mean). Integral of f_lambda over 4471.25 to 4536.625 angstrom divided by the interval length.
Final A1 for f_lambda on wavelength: 265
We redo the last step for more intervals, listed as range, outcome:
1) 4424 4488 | 259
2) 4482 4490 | 264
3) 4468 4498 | 259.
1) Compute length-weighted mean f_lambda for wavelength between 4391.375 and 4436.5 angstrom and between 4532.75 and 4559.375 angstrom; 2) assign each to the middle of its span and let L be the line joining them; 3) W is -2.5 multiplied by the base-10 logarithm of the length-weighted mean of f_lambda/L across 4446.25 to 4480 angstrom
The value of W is 0.02 mag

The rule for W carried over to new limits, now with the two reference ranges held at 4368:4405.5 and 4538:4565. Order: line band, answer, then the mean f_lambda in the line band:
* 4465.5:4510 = -0.014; 262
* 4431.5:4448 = 0.019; 259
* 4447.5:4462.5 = 0.029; 255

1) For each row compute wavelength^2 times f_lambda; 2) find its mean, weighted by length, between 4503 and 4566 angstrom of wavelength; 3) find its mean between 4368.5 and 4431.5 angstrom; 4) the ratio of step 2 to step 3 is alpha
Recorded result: 1.05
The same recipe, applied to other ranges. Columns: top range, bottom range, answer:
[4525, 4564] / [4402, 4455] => 1.05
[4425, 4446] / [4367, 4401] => 1.00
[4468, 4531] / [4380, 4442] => 1.03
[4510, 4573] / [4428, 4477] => 1.05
